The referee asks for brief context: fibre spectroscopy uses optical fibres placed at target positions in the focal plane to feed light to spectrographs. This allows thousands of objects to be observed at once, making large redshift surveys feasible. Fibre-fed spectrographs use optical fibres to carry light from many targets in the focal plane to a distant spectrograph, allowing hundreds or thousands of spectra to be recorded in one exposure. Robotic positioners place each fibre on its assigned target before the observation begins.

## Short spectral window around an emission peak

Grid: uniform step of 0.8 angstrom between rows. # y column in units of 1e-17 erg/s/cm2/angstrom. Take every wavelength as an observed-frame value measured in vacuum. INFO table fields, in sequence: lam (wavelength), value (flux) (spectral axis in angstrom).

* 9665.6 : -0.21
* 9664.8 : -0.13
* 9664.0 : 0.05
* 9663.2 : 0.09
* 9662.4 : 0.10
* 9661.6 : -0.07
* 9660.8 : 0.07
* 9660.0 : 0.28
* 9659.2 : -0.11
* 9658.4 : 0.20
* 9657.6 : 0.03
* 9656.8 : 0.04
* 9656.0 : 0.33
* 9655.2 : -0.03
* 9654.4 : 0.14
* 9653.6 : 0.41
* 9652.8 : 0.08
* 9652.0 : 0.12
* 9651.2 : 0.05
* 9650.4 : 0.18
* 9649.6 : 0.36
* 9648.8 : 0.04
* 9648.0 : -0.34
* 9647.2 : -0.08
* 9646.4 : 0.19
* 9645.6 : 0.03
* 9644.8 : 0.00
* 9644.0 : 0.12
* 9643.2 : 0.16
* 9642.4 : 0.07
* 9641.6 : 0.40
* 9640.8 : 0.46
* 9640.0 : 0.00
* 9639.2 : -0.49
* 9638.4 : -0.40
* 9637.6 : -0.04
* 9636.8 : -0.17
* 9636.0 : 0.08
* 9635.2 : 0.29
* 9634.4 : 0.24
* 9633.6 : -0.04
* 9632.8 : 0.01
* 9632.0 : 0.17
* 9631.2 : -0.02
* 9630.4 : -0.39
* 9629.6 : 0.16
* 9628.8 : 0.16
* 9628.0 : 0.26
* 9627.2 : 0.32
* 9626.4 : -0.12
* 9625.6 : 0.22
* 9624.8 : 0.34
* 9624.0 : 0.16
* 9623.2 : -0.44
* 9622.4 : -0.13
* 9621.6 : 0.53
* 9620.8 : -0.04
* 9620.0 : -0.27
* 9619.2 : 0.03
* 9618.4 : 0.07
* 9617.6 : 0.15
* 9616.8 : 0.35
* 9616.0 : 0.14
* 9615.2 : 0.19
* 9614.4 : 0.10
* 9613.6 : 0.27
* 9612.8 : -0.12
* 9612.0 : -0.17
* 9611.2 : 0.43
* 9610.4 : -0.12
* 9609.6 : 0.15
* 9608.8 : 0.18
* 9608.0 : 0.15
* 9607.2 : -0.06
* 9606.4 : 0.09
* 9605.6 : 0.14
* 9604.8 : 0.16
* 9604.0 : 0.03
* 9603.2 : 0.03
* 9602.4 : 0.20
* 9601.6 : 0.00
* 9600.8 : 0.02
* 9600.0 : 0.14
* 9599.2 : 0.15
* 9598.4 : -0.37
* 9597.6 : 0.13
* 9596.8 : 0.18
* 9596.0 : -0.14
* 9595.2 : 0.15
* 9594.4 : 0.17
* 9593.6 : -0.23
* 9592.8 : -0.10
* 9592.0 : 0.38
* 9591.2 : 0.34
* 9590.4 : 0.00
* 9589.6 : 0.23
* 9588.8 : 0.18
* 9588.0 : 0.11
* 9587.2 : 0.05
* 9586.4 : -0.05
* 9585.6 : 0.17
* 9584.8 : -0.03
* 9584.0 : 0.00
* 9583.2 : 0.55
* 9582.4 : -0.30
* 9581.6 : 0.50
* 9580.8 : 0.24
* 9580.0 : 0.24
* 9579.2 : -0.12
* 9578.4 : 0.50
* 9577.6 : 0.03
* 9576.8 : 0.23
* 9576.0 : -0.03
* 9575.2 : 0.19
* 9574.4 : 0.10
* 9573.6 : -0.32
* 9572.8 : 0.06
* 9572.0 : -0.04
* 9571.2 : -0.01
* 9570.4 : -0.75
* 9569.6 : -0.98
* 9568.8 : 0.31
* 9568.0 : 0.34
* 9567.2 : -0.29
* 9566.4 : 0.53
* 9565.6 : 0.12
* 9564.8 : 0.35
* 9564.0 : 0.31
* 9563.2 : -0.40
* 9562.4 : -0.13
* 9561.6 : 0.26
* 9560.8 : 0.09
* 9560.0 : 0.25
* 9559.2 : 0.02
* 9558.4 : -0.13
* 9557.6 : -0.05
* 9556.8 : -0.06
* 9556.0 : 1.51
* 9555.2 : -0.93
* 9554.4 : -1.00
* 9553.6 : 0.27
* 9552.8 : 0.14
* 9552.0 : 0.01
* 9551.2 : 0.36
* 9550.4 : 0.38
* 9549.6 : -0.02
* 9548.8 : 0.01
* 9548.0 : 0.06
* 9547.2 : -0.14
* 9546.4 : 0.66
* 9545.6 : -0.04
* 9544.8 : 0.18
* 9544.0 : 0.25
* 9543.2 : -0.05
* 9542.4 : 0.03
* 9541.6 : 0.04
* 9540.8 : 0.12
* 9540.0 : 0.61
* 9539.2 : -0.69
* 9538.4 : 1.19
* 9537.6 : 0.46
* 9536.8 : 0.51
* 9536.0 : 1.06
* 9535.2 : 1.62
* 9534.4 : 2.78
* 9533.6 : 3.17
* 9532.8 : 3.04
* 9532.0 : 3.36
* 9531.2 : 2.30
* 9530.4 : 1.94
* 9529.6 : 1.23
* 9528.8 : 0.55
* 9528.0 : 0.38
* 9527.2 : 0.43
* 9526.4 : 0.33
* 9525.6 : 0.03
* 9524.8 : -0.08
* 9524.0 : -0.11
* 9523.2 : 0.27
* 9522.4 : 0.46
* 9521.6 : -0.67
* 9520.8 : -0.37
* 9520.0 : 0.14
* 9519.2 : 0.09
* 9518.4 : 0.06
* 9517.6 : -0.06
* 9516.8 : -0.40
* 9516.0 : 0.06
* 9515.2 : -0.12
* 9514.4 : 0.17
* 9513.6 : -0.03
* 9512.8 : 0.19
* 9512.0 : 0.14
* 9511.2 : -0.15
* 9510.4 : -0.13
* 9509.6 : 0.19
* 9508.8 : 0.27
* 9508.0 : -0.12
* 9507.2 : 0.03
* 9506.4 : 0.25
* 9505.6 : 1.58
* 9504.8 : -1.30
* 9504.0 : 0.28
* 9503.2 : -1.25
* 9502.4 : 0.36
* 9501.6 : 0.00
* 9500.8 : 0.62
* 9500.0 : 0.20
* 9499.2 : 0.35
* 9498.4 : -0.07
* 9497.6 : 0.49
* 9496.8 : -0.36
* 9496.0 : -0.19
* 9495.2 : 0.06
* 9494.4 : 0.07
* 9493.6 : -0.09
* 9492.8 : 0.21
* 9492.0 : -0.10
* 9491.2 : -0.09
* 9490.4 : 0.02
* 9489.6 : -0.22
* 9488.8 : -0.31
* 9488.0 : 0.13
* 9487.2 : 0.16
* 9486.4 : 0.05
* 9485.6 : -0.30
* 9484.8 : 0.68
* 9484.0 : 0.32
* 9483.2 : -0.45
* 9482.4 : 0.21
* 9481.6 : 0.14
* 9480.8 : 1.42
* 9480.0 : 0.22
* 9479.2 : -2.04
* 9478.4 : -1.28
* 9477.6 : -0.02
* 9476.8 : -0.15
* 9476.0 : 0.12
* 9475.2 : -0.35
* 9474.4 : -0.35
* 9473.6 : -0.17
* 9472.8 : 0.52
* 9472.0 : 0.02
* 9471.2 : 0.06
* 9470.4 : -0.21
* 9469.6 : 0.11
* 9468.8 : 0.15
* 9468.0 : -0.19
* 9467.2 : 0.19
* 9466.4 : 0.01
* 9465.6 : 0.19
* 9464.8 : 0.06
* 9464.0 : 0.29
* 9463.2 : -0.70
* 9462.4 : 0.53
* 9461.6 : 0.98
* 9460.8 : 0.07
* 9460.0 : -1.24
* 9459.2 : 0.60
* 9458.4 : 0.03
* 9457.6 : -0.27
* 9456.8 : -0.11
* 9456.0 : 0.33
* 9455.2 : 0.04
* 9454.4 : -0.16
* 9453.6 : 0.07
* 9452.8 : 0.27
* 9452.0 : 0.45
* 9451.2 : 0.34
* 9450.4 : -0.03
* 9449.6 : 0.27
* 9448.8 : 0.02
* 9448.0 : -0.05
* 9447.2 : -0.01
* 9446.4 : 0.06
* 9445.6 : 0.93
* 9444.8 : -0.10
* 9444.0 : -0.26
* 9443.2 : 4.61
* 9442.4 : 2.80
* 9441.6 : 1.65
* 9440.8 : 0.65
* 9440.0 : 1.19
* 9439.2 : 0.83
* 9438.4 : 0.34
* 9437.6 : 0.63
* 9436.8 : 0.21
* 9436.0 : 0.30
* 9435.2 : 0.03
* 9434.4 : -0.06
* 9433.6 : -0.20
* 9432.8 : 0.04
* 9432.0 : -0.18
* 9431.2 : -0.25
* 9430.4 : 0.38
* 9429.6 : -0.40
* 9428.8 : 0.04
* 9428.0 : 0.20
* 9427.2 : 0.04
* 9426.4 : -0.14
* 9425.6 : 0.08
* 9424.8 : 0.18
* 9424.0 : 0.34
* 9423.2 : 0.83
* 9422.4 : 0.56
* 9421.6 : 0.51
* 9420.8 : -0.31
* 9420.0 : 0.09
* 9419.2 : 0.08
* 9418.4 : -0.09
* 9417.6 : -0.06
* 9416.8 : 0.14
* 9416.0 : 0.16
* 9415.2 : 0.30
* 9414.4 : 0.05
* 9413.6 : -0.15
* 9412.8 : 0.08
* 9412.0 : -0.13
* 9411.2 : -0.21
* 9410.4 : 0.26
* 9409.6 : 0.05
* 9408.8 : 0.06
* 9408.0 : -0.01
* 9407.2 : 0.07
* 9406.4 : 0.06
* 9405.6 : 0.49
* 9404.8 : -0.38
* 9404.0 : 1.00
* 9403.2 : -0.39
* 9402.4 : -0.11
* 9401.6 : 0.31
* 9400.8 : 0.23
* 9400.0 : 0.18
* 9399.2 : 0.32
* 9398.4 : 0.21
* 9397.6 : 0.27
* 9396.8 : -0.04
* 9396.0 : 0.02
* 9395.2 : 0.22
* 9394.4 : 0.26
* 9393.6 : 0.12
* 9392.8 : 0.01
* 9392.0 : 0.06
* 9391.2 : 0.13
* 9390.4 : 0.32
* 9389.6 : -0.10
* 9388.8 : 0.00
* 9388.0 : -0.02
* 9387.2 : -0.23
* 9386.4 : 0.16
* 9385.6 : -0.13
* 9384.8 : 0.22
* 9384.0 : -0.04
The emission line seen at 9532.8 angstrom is [O III] 5007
